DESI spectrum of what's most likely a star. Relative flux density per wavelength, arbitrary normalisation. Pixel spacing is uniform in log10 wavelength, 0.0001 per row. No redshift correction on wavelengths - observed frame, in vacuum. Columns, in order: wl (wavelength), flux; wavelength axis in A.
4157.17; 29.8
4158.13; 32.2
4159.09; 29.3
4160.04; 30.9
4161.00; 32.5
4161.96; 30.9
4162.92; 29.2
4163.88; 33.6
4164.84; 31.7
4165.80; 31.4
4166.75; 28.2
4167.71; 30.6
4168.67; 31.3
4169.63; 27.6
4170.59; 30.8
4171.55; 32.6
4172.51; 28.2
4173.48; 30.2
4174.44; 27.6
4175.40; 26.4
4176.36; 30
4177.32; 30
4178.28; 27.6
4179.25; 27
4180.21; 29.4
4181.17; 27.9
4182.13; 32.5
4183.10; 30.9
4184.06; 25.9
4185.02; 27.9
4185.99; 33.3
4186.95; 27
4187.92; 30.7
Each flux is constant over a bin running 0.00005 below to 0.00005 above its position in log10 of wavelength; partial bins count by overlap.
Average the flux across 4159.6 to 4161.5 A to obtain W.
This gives 31.6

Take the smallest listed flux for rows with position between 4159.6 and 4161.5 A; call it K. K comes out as 30.9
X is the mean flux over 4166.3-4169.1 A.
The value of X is 30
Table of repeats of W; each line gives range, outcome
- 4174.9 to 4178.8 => 28.5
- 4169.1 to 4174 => 29.8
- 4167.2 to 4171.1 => 30.1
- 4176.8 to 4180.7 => 28.5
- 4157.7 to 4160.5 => 30.8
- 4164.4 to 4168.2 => 30.5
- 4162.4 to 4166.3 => 31.5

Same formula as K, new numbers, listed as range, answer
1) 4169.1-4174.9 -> 27.6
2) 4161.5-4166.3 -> 29.2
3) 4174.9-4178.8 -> 26.4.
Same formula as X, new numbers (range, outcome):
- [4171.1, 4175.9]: 29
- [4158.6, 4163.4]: 30.6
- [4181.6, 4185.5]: 29.3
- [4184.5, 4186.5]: 30.5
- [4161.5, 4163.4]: 30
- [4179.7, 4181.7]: 28.8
